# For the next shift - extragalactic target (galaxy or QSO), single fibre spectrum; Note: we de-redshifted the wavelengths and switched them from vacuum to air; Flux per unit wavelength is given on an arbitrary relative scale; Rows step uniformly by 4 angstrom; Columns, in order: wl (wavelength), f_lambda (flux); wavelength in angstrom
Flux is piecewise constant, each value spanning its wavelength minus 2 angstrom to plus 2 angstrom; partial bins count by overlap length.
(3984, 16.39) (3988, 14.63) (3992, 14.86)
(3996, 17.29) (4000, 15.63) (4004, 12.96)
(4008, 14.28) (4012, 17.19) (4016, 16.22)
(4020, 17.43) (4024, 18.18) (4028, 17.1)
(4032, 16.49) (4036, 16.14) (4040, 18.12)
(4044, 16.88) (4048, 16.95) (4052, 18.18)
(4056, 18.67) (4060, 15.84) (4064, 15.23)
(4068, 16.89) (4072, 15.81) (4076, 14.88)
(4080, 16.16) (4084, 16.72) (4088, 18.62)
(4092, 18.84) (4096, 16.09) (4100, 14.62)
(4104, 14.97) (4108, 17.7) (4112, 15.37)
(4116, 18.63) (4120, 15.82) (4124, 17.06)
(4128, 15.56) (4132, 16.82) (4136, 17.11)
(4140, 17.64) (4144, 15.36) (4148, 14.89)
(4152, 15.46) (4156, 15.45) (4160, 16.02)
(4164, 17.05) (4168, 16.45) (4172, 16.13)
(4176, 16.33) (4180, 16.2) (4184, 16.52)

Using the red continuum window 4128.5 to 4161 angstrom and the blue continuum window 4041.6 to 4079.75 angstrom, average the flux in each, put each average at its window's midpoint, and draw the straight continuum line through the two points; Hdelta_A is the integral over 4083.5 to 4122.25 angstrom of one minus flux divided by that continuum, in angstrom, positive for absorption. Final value -1.0 angstrom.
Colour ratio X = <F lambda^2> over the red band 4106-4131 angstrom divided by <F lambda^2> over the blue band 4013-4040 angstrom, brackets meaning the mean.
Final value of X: 1.0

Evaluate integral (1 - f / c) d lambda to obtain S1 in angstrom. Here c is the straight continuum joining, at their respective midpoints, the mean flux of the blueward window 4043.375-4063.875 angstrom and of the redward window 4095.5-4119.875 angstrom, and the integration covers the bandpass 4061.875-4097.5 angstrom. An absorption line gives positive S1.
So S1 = 0.2 angstrom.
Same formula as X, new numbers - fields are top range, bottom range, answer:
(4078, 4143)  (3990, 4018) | 1.14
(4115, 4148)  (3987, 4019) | 1.14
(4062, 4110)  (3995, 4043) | 1.03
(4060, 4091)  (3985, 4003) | 1.10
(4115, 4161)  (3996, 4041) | 1.06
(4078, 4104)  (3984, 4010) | 1.16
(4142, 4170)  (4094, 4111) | 1.03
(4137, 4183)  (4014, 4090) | 1.01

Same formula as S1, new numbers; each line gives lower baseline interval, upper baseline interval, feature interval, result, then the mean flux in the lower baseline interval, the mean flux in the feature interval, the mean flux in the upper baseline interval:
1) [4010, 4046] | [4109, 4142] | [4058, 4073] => 0.90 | 17.1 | 16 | 16.8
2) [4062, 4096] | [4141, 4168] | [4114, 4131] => -0.64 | 16.6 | 16.8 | 15.8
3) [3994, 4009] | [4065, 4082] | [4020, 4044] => -2.75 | 15.1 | 17.2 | 15.9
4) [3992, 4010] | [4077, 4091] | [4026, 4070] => -2.04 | 15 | 17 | 17.1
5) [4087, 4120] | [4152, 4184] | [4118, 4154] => 0.61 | 16.7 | 16.2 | 16.2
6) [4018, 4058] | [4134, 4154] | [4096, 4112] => 0.80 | 17.4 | 15.8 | 16.1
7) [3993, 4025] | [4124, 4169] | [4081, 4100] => -1.23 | 16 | 17.2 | 16.2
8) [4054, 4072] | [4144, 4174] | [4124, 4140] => -0.63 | 16.6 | 16.7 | 15.9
